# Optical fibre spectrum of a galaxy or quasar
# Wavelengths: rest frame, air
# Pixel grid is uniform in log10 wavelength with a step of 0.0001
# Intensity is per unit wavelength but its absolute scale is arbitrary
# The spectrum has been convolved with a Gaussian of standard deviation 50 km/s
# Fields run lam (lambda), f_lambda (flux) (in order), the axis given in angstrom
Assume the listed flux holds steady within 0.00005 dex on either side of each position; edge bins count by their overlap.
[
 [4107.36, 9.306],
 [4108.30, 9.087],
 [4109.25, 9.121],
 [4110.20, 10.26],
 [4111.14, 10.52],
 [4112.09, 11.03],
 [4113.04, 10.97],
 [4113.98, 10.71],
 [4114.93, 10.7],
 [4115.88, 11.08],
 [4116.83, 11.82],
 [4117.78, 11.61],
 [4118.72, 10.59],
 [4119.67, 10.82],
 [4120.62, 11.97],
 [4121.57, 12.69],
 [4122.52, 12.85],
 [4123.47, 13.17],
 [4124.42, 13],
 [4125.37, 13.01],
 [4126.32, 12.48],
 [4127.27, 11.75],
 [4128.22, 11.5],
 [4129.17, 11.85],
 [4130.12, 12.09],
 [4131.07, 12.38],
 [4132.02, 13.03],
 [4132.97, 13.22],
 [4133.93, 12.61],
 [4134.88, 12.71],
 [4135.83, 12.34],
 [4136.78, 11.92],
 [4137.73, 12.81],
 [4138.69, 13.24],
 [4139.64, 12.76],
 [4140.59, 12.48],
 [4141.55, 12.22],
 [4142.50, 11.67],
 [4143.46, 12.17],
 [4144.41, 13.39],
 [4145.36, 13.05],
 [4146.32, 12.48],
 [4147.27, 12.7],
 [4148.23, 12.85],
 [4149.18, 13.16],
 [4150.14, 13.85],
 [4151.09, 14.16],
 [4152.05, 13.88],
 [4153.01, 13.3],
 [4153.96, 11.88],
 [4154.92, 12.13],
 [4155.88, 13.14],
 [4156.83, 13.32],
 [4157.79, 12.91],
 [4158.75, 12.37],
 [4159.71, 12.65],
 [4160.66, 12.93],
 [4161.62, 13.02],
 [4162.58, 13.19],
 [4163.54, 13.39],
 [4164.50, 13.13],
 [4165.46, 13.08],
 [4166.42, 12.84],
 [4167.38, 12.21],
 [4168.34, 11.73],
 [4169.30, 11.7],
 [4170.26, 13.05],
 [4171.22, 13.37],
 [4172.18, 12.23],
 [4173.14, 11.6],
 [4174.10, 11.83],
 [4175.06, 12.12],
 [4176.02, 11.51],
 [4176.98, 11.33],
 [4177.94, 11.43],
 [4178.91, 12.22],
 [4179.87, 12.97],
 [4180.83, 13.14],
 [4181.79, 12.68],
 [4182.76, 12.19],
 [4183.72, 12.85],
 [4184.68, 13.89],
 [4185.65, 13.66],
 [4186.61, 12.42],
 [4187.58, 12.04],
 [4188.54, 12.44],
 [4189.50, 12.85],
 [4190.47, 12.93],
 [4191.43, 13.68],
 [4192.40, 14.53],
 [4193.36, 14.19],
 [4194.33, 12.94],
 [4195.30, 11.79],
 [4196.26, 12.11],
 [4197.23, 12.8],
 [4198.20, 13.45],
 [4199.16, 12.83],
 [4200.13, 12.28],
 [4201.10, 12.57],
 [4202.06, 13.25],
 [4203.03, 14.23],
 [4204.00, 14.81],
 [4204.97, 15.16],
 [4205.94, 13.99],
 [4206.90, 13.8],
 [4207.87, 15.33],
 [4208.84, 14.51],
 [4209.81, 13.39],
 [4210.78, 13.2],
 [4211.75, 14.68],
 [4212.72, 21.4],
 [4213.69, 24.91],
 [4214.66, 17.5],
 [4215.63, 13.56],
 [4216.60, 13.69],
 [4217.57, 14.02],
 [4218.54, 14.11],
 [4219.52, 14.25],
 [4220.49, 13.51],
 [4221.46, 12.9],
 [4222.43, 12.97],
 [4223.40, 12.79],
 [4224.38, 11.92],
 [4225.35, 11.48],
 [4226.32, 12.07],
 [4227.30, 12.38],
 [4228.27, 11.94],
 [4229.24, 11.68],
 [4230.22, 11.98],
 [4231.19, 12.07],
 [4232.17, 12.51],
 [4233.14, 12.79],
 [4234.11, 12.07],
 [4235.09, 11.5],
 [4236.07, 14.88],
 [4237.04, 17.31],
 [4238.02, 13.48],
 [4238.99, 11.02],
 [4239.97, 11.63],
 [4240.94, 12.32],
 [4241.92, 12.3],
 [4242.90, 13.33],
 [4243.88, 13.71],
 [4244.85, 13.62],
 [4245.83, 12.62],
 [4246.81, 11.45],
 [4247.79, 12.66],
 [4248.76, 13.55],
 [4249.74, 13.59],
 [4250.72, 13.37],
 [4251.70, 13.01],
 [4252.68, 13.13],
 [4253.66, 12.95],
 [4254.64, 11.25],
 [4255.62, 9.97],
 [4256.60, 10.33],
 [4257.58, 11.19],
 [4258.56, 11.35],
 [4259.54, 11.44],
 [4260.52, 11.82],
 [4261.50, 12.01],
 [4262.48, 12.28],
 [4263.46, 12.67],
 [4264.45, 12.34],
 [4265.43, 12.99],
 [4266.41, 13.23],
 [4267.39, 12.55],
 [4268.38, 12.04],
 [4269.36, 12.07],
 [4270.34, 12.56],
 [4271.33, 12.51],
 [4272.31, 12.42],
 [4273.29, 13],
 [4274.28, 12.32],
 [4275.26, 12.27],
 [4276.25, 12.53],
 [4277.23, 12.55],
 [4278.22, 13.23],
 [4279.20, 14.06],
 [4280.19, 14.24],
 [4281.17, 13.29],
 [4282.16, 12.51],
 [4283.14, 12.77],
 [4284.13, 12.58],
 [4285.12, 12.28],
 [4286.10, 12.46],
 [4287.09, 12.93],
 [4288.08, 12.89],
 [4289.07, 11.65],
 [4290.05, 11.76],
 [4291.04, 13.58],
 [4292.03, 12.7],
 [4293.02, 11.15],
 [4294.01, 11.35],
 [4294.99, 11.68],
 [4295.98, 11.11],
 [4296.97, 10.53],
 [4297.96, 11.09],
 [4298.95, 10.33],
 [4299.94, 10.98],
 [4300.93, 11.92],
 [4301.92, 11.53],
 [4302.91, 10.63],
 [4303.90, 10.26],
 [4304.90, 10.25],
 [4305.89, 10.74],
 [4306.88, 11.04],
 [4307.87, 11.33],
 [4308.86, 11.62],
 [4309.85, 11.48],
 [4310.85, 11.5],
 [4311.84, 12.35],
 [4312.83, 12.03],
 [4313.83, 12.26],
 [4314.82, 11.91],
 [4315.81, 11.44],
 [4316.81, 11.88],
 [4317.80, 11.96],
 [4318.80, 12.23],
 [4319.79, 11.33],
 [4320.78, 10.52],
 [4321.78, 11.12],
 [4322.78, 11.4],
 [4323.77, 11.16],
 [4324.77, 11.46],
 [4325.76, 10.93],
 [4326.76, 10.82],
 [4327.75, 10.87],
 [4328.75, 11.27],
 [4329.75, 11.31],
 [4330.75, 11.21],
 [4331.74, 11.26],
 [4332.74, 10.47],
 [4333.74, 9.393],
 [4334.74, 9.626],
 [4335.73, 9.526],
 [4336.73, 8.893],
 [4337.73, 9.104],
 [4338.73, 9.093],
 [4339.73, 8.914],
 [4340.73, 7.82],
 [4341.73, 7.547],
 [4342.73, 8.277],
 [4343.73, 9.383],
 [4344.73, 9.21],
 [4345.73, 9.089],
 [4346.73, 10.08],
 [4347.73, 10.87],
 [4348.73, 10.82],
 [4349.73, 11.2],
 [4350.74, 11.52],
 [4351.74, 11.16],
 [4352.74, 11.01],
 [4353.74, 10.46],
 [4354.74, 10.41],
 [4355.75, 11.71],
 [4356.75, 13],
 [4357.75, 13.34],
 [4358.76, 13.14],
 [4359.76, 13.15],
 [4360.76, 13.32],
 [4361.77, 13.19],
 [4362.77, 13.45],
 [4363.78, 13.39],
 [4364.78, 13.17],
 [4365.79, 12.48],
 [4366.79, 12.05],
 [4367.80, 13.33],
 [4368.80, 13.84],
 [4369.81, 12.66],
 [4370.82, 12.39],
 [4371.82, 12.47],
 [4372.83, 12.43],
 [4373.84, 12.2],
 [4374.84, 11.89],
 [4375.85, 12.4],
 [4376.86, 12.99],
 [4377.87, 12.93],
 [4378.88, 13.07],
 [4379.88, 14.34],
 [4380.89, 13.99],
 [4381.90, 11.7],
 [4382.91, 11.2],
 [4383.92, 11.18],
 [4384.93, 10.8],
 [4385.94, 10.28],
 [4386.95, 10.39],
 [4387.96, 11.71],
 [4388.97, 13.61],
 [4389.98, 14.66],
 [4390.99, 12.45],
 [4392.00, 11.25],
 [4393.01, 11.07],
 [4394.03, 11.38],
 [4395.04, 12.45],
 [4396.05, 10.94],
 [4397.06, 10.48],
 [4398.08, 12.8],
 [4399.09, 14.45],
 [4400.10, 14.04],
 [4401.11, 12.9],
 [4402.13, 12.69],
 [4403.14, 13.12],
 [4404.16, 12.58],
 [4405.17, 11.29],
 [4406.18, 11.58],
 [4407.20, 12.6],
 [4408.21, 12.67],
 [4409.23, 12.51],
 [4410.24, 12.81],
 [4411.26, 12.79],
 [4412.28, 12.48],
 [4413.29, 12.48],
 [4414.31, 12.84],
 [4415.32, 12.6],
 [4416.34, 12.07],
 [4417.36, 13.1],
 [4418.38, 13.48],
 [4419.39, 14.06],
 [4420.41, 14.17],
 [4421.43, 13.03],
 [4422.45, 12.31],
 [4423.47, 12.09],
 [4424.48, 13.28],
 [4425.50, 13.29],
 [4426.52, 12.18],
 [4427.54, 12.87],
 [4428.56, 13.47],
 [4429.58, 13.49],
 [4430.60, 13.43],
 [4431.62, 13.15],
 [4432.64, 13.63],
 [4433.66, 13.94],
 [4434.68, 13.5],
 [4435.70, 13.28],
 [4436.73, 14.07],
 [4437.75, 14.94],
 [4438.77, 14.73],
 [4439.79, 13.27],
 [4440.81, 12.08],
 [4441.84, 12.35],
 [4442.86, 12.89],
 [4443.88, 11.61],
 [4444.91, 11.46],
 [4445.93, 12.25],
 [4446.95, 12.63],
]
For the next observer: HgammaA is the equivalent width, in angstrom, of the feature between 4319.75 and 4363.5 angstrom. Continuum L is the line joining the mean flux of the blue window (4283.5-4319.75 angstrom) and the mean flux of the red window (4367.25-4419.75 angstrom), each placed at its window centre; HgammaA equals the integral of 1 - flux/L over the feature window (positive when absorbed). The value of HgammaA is 4.6 angstrom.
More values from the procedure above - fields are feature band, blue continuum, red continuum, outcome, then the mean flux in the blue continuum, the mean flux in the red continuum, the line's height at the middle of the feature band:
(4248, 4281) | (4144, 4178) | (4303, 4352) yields -3.0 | 12.7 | 10.6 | 11.4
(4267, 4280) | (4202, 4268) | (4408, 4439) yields 0.6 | 13.3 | 13.2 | 13.2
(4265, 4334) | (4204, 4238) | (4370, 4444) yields 8.4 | 14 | 12.7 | 13.5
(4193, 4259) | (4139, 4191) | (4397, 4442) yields -2.8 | 12.7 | 13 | 12.8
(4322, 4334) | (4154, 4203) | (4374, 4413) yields 1.4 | 12.7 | 12.3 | 12.4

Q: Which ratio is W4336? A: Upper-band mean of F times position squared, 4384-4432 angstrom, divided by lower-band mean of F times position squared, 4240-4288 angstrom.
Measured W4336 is 1.1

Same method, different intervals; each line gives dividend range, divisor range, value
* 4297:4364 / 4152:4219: 0.88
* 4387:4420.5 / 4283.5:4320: 1.13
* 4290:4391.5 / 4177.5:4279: 0.92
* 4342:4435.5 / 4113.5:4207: 1.08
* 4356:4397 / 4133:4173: 1.08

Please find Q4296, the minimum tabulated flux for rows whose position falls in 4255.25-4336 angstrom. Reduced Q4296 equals 9.393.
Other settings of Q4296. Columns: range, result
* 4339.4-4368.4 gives 7.547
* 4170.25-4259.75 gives 9.97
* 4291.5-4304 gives 10.26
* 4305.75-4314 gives 10.74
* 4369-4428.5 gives 10.28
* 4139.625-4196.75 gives 11.33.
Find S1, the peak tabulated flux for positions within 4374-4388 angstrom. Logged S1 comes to 14.34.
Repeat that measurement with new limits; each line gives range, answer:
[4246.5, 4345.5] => 14.24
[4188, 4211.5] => 15.33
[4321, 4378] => 13.84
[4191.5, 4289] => 24.91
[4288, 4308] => 13.58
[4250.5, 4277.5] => 13.37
